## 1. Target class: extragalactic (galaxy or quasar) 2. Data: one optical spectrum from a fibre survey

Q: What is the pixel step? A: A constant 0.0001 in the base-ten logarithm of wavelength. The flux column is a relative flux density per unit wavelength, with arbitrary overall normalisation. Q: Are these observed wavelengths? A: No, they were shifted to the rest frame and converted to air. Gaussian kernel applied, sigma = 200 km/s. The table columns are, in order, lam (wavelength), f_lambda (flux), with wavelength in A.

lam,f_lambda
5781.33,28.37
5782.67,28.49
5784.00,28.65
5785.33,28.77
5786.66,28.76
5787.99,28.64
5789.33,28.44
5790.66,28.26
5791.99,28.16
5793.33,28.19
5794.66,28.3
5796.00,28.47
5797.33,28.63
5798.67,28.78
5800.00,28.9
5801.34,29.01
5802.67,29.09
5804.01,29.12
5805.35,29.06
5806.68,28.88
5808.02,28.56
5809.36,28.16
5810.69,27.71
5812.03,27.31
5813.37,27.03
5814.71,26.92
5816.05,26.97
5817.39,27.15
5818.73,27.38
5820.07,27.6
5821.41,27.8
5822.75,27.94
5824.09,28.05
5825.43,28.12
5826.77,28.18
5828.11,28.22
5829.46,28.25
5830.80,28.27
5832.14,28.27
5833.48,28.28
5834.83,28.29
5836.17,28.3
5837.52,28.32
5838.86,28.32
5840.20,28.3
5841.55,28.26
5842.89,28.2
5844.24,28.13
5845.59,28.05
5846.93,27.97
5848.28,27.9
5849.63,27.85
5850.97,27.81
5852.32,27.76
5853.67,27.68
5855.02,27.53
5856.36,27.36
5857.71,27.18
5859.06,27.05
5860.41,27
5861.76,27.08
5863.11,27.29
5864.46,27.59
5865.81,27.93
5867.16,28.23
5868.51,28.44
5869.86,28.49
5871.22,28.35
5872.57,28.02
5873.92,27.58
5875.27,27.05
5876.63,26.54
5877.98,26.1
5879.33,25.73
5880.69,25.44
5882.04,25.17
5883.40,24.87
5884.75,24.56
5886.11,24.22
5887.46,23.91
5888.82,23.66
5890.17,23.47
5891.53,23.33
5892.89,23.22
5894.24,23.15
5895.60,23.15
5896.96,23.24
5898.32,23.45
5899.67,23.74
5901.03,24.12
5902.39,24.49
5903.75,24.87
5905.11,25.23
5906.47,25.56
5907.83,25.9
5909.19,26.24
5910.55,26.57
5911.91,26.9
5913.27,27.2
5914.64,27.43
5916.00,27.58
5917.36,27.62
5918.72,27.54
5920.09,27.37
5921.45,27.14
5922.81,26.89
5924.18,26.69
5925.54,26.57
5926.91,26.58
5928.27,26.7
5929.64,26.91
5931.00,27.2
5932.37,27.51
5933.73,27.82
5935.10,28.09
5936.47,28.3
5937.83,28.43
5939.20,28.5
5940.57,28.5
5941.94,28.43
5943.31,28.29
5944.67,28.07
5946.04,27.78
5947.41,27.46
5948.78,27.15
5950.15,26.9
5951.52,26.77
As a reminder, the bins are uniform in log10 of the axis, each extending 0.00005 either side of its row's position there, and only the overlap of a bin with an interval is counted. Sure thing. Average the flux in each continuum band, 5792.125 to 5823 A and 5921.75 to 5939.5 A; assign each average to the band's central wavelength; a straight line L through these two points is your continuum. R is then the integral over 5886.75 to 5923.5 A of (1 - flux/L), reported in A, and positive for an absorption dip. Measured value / 3.0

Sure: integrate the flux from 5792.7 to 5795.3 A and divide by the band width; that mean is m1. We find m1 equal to 28.3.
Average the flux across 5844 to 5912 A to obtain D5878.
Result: 26.1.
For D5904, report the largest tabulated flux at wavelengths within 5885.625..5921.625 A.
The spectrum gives 27.62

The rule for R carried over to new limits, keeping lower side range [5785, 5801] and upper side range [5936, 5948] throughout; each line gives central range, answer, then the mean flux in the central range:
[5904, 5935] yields 1.53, 26.9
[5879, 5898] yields 2.88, 24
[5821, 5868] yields 0.84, 27.9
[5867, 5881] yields 0.53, 27.3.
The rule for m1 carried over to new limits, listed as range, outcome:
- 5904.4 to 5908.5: 25.6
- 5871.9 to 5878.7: 27.1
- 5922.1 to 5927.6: 26.7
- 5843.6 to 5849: 28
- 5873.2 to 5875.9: 27.4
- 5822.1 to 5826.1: 28.1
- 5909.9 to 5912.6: 26.8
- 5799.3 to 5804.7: 29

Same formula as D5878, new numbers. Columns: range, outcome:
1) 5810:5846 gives 27.9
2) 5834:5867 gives 27.8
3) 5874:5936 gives 25.7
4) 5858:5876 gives 27.7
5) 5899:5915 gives 25.6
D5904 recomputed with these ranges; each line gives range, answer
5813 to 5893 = 28.49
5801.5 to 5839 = 29.12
